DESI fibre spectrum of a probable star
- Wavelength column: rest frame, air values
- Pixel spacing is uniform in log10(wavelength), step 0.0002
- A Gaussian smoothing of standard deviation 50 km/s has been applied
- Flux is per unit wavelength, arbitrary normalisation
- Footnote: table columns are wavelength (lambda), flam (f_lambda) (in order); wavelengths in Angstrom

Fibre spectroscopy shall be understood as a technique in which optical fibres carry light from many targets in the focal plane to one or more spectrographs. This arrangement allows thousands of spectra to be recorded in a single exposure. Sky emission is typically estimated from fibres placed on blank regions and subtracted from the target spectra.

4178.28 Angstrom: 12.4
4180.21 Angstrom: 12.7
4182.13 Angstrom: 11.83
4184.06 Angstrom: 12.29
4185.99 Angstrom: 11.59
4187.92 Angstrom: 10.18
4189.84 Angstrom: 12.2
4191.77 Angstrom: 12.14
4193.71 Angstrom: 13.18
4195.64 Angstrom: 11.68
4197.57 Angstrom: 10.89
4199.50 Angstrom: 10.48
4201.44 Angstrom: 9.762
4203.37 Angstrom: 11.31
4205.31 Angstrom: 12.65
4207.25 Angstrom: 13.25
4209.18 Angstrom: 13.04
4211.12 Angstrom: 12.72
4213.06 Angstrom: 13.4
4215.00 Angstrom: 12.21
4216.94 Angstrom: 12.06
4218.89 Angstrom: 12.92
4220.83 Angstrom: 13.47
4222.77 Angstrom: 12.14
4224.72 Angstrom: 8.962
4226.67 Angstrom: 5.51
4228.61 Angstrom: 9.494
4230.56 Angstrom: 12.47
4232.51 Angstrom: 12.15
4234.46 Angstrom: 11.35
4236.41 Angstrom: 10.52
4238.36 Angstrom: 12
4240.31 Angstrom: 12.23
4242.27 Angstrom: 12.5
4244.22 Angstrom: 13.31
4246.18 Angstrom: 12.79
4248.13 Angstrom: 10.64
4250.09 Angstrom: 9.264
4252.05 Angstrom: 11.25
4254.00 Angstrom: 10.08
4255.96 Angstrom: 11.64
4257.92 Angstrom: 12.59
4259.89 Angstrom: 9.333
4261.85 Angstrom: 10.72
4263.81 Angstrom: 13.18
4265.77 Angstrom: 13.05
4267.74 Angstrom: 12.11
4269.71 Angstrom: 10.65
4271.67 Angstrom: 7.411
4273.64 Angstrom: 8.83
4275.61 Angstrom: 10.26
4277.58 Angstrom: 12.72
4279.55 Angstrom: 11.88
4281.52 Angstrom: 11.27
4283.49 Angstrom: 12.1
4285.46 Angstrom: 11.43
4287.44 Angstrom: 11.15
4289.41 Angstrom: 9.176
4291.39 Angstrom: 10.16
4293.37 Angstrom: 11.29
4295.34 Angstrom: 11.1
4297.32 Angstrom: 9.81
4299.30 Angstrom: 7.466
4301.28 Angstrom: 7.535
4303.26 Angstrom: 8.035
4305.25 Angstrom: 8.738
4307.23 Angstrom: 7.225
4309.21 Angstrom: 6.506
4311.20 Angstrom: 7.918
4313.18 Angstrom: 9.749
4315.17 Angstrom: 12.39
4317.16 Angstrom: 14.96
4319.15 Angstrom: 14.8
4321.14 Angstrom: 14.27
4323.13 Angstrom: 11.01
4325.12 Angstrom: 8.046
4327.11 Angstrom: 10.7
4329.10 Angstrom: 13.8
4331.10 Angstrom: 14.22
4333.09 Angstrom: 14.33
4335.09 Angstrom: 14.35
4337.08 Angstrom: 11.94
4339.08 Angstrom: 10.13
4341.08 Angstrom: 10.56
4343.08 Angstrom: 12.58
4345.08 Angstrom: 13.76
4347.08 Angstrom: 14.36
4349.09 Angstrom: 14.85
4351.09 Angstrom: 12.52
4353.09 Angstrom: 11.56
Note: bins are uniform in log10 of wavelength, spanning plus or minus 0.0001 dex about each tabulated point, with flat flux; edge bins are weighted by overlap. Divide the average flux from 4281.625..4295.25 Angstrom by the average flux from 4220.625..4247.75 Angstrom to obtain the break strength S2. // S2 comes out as 0.97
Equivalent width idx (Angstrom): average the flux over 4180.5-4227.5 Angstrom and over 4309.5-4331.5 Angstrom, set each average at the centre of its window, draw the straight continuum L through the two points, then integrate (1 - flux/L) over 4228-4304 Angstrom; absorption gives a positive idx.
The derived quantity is 5.3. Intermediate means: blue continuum 11.7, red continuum 11.7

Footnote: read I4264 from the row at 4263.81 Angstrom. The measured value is 13.18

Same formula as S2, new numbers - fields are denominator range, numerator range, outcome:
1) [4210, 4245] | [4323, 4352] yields 1.08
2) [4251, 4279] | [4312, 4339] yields 1.14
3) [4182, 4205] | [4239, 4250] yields 1.05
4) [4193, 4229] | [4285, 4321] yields 0.87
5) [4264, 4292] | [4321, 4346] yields 1.12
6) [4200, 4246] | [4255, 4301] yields 0.92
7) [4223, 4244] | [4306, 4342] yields 1.06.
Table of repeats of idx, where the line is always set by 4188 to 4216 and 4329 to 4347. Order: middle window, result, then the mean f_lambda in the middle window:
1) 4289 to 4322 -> 6.8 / 10.1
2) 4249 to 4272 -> 2.5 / 11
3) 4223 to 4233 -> 2.0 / 9.78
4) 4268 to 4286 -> 2.5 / 10.8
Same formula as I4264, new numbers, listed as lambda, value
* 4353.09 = 11.56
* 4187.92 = 10.18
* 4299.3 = 7.466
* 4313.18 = 9.749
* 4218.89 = 12.92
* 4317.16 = 14.96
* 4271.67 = 7.411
